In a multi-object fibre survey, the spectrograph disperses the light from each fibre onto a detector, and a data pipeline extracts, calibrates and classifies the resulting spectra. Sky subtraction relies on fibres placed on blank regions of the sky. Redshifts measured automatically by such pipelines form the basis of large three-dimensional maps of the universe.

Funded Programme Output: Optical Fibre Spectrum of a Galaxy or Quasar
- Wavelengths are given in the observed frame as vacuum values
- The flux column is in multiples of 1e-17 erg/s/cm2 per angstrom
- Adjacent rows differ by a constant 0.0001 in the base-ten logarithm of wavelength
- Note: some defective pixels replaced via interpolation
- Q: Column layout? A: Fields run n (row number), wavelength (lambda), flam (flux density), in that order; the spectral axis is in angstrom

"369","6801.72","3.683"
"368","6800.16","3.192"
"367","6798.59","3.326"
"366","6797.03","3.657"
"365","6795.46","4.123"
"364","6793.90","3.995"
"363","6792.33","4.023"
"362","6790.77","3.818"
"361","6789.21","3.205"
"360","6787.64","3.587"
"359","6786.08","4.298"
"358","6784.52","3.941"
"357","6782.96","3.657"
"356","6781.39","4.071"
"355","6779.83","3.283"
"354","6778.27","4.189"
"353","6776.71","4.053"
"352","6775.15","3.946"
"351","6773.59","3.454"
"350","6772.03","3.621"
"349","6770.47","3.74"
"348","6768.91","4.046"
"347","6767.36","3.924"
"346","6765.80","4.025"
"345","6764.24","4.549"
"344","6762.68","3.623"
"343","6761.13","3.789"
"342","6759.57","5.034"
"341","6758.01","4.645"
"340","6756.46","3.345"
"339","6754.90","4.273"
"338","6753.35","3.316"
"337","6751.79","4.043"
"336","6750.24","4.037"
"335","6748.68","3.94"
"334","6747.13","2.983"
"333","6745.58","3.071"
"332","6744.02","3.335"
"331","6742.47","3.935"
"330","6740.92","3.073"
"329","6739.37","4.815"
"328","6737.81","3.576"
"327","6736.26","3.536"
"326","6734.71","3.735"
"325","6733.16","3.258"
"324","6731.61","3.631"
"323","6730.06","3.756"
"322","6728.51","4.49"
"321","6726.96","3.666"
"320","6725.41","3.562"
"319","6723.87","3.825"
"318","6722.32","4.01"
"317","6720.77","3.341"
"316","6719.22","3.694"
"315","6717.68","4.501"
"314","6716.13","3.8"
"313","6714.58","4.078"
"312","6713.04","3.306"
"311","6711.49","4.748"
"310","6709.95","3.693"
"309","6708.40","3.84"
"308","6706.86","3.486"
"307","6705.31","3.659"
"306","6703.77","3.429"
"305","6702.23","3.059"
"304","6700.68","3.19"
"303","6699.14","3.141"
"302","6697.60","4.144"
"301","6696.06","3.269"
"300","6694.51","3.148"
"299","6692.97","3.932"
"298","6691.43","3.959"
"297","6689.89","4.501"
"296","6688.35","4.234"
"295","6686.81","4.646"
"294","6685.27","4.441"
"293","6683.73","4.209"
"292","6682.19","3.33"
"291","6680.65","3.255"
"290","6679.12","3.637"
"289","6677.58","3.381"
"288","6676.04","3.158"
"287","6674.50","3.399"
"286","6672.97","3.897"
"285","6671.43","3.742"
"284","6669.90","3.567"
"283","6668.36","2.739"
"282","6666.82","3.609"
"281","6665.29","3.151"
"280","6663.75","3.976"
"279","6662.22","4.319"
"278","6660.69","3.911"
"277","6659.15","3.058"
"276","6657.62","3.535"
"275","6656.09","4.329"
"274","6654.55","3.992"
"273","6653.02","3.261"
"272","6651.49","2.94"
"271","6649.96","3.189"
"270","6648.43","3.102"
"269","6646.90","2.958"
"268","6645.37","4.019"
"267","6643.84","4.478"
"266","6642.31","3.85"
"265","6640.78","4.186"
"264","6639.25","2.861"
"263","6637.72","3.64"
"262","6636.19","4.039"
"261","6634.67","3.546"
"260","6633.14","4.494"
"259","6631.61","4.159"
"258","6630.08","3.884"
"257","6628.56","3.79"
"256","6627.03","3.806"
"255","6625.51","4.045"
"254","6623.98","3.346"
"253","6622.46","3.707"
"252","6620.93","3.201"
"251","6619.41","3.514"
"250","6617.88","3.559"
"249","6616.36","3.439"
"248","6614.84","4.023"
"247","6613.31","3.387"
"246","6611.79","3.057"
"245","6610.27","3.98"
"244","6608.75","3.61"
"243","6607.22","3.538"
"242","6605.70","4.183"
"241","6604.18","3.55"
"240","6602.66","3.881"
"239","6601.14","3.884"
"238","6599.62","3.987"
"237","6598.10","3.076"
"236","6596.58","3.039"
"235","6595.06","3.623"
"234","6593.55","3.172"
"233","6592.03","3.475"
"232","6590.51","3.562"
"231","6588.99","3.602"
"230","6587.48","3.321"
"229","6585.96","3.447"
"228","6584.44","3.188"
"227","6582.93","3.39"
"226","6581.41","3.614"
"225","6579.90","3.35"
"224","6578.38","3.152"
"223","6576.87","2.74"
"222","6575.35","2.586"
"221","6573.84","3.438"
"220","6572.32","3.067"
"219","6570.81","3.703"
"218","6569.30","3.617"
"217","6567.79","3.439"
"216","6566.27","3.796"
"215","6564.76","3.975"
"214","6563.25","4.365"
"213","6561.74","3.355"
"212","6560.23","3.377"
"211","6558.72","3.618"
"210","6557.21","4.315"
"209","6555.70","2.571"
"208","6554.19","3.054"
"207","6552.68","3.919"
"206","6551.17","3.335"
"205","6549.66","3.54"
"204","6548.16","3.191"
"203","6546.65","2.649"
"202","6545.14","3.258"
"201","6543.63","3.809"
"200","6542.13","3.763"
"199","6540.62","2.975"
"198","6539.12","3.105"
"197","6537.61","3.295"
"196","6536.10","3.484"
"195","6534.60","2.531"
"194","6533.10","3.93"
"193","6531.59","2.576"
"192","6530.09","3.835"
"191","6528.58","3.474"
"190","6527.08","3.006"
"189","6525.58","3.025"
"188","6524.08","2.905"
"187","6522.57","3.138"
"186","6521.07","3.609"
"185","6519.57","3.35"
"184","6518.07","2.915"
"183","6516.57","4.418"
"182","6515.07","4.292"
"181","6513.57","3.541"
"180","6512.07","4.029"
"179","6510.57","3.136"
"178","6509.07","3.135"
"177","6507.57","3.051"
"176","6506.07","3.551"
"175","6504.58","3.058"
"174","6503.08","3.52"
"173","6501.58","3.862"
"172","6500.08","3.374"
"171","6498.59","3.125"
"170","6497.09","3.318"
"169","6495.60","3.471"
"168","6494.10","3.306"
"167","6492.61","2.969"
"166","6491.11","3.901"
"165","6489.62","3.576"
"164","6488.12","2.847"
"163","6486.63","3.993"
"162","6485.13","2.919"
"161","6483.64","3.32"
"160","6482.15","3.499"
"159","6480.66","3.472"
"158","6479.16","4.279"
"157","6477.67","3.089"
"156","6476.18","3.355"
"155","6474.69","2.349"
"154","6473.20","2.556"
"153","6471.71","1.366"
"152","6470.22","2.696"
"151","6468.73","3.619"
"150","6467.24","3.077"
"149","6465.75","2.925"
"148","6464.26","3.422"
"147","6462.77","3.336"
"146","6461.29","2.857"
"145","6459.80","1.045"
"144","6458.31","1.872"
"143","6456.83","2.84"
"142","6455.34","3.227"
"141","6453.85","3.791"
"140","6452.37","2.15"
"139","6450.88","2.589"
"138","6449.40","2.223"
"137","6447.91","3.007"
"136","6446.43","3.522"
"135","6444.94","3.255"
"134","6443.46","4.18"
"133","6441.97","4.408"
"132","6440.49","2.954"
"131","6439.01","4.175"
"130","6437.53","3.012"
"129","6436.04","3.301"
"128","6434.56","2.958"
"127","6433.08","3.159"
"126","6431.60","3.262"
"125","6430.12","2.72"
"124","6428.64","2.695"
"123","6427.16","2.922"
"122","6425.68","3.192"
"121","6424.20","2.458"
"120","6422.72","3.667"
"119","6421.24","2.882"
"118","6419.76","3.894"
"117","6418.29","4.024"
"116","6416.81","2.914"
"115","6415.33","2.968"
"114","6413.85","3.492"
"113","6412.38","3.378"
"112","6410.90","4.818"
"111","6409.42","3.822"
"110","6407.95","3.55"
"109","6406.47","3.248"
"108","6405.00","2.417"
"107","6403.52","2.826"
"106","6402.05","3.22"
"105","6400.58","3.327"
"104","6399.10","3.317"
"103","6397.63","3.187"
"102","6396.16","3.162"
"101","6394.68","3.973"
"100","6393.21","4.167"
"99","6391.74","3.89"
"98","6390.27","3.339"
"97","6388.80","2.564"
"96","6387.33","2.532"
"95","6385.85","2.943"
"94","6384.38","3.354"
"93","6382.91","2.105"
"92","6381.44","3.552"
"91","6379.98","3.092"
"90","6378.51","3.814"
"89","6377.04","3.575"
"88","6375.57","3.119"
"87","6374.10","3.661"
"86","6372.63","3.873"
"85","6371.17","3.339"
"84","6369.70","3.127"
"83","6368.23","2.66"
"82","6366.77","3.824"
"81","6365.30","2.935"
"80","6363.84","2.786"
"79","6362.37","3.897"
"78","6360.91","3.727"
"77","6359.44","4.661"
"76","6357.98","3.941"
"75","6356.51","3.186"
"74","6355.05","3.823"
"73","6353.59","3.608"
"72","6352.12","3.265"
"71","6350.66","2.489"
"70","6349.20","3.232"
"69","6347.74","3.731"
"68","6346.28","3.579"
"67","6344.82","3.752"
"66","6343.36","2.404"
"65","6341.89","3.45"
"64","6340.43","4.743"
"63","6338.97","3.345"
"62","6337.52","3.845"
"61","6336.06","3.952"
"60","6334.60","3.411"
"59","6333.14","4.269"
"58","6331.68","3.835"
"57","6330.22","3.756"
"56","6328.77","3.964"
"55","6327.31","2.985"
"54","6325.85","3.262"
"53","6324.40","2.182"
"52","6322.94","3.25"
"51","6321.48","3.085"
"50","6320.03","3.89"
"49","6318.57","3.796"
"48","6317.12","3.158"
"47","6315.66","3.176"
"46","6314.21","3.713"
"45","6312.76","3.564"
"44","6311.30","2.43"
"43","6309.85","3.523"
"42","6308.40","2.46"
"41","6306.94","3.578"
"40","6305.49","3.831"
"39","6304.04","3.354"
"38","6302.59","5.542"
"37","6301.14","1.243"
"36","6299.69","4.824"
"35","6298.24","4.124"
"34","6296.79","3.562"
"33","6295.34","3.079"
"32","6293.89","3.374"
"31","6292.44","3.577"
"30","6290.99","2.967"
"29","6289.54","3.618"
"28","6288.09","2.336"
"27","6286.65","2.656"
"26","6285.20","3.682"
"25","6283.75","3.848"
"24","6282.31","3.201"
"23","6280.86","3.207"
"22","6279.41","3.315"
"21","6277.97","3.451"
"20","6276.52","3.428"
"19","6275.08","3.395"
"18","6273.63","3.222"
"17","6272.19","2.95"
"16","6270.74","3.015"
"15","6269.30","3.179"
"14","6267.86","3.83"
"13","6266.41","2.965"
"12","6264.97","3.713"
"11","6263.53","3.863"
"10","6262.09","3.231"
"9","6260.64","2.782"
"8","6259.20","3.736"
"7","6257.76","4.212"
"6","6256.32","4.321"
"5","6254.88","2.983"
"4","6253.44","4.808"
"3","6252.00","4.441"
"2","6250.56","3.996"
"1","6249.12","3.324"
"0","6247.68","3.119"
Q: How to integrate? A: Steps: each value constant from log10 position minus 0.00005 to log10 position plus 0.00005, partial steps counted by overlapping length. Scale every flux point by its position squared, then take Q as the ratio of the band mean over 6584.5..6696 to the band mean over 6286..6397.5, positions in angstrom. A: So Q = 1.17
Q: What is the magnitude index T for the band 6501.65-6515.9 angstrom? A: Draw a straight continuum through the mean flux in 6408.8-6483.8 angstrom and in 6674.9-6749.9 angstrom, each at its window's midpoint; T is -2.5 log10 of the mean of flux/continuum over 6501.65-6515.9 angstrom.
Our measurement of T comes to -0.07 mag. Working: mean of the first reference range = 3.13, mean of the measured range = 3.5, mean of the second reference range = 3.72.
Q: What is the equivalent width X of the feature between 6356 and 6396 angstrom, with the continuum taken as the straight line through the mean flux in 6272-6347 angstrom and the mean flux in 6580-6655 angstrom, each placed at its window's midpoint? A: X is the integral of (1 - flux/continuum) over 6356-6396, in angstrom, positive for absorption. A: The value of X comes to 0.9 angstrom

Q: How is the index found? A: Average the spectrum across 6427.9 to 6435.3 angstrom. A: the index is 2.96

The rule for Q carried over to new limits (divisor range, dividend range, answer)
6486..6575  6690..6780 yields 1.18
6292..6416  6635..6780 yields 1.22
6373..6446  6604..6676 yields 1.18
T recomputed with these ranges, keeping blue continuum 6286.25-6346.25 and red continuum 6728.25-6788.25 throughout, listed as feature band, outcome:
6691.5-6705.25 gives 0.10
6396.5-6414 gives 0.05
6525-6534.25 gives 0.11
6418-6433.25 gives 0.13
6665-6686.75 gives 0.05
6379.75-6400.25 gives 0.09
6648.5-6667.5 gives 0.05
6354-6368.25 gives -0.03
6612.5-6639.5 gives 0.00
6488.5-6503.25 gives 0.05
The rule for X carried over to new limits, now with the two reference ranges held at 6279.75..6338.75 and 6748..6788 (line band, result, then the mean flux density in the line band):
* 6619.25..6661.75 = 1.3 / 3.68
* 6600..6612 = 0.0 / 3.75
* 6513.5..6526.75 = 0.8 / 3.45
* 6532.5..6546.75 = 1.5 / 3.3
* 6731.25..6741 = 0.5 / 3.7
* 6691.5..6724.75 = 1.6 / 3.69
